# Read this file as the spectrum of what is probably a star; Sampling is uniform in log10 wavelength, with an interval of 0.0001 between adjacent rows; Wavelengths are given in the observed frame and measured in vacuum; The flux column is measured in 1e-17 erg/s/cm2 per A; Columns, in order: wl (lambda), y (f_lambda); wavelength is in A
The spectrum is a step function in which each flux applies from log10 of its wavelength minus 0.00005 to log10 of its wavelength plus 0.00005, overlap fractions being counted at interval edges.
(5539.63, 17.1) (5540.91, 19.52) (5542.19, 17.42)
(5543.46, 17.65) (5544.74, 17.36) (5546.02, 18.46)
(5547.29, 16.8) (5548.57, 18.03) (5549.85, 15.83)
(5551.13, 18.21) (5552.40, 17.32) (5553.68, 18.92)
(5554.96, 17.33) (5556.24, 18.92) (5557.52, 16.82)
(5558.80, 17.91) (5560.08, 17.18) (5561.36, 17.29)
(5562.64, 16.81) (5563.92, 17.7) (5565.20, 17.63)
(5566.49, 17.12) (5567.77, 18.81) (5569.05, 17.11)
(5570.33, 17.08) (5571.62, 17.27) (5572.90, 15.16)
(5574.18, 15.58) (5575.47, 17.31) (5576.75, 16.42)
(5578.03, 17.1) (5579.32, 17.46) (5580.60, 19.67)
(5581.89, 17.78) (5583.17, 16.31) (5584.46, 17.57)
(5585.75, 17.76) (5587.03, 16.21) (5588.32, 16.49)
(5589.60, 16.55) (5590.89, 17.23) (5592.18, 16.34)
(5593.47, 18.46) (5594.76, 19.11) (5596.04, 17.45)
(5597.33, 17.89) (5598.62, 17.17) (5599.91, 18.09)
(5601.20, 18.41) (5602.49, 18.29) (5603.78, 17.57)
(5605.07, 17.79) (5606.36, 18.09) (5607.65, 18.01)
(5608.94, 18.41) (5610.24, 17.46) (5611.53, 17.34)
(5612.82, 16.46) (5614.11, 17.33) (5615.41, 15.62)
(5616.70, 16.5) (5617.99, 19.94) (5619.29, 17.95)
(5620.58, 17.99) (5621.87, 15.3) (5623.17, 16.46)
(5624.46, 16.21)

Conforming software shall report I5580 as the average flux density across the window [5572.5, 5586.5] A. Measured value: 17.1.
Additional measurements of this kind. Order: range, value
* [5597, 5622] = 17.6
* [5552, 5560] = 17.8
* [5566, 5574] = 17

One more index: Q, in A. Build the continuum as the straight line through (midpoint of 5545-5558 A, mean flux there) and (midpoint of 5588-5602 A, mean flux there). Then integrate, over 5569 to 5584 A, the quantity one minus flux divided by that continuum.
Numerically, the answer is 0.5 A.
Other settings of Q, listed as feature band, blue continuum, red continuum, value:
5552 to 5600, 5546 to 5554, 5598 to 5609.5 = 1.1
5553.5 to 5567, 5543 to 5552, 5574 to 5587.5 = -0.1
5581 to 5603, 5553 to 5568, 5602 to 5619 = 0.2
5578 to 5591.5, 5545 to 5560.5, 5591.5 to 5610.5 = 0.4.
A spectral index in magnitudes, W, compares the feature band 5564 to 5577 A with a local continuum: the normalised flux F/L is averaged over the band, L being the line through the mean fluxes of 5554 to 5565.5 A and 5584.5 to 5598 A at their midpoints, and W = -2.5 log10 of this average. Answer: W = 0.03 mag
